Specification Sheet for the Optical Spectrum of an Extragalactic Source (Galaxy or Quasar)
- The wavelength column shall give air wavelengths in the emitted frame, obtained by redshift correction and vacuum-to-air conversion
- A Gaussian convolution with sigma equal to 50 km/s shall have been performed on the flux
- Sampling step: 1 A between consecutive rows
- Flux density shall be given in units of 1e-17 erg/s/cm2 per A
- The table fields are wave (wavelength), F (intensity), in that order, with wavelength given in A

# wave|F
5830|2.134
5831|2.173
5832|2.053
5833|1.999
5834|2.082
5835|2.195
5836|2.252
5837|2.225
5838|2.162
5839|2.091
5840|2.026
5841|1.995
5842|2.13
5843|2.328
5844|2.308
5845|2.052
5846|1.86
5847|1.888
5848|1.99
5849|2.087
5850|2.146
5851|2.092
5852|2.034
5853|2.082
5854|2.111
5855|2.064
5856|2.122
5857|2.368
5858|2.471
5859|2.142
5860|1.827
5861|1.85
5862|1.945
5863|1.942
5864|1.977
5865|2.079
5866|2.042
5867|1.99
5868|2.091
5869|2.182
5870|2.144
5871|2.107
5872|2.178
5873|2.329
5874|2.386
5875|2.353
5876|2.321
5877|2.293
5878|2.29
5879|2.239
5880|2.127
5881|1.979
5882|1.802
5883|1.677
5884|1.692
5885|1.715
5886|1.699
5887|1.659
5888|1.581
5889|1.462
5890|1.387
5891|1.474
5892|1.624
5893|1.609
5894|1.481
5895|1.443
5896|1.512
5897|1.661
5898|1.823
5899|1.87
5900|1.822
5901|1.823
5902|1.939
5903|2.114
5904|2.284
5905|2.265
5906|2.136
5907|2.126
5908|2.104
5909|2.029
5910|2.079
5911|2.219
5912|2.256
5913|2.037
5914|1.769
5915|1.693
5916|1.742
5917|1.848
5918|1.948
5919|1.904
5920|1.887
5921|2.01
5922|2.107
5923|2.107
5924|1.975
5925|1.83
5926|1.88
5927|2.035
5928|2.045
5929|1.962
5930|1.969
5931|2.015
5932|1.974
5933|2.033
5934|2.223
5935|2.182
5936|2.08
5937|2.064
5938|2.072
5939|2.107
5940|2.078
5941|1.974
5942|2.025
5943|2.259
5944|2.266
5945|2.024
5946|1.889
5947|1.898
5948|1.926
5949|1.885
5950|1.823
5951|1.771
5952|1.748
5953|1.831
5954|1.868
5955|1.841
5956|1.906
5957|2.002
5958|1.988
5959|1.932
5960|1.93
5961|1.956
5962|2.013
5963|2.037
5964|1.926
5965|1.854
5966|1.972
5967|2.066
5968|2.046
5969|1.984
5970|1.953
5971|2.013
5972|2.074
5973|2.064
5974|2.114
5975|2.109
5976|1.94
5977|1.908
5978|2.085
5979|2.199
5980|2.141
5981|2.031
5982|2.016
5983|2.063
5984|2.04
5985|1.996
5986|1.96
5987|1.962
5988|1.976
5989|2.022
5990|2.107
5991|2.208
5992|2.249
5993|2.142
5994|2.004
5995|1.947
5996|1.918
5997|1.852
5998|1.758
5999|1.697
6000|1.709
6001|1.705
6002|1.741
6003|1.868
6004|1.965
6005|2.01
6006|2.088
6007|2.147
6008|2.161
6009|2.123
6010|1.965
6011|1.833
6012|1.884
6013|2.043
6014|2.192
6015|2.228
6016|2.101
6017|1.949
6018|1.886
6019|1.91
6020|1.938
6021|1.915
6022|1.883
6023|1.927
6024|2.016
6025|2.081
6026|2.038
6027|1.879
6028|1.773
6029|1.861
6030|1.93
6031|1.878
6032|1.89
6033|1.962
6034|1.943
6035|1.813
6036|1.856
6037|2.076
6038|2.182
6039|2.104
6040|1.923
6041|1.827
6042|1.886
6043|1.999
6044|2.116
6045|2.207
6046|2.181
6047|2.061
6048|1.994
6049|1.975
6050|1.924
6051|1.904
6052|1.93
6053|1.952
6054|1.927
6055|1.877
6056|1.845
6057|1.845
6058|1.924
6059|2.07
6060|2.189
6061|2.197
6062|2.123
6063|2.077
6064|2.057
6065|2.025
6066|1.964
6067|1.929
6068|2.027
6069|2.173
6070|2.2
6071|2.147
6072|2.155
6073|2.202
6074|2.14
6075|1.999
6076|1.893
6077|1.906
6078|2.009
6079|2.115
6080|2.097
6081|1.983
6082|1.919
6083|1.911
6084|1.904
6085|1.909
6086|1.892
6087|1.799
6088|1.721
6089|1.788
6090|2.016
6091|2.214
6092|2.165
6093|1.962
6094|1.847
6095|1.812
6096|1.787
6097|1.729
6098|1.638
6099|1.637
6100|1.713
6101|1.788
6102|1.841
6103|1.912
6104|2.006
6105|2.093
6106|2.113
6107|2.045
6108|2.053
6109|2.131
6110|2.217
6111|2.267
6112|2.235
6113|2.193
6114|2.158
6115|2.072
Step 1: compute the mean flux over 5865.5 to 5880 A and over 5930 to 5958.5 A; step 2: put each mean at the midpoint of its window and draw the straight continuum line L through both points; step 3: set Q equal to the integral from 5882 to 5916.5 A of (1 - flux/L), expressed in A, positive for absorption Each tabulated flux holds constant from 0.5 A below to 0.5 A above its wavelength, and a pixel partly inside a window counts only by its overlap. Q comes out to 5.0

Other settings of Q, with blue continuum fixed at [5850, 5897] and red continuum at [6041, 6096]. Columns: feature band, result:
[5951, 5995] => -0.58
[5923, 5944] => -0.83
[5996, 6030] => 0.74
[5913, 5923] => 0.34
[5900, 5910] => -0.59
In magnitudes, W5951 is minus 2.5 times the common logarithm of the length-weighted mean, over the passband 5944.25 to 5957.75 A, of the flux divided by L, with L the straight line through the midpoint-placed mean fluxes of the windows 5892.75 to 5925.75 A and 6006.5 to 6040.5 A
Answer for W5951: 0.03 mag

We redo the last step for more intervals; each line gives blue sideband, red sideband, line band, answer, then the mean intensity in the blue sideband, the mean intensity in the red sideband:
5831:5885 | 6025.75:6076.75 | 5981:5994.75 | -0.01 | 2.1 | 2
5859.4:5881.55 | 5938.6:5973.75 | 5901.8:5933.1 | 0.02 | 2.12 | 1.97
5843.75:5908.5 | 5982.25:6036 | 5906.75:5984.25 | -0.02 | 1.97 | 1.96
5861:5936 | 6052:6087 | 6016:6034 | 0.04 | 1.95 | 2.01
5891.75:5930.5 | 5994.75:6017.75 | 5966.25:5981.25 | -0.06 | 1.92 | 1.95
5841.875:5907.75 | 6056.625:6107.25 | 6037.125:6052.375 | -0.02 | 1.98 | 1.97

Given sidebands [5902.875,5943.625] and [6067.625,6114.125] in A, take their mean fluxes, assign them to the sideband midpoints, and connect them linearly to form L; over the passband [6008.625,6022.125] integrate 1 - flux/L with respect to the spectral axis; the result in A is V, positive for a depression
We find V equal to 0.1 A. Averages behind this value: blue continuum 2.04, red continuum 1.99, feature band 1.99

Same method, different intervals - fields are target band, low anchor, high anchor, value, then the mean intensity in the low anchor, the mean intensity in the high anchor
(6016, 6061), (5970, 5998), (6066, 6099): 0.7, 2.04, 1.96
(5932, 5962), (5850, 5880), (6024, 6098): 1.3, 2.14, 1.98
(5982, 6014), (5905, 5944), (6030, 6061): 0.3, 2.03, 1.98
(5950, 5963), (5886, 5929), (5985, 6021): 0.2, 1.87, 1.98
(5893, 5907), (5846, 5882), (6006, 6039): 1.5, 2.11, 1.98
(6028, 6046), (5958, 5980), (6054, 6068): 0.4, 2.01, 2.01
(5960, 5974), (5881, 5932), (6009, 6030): -0.6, 1.86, 1.97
